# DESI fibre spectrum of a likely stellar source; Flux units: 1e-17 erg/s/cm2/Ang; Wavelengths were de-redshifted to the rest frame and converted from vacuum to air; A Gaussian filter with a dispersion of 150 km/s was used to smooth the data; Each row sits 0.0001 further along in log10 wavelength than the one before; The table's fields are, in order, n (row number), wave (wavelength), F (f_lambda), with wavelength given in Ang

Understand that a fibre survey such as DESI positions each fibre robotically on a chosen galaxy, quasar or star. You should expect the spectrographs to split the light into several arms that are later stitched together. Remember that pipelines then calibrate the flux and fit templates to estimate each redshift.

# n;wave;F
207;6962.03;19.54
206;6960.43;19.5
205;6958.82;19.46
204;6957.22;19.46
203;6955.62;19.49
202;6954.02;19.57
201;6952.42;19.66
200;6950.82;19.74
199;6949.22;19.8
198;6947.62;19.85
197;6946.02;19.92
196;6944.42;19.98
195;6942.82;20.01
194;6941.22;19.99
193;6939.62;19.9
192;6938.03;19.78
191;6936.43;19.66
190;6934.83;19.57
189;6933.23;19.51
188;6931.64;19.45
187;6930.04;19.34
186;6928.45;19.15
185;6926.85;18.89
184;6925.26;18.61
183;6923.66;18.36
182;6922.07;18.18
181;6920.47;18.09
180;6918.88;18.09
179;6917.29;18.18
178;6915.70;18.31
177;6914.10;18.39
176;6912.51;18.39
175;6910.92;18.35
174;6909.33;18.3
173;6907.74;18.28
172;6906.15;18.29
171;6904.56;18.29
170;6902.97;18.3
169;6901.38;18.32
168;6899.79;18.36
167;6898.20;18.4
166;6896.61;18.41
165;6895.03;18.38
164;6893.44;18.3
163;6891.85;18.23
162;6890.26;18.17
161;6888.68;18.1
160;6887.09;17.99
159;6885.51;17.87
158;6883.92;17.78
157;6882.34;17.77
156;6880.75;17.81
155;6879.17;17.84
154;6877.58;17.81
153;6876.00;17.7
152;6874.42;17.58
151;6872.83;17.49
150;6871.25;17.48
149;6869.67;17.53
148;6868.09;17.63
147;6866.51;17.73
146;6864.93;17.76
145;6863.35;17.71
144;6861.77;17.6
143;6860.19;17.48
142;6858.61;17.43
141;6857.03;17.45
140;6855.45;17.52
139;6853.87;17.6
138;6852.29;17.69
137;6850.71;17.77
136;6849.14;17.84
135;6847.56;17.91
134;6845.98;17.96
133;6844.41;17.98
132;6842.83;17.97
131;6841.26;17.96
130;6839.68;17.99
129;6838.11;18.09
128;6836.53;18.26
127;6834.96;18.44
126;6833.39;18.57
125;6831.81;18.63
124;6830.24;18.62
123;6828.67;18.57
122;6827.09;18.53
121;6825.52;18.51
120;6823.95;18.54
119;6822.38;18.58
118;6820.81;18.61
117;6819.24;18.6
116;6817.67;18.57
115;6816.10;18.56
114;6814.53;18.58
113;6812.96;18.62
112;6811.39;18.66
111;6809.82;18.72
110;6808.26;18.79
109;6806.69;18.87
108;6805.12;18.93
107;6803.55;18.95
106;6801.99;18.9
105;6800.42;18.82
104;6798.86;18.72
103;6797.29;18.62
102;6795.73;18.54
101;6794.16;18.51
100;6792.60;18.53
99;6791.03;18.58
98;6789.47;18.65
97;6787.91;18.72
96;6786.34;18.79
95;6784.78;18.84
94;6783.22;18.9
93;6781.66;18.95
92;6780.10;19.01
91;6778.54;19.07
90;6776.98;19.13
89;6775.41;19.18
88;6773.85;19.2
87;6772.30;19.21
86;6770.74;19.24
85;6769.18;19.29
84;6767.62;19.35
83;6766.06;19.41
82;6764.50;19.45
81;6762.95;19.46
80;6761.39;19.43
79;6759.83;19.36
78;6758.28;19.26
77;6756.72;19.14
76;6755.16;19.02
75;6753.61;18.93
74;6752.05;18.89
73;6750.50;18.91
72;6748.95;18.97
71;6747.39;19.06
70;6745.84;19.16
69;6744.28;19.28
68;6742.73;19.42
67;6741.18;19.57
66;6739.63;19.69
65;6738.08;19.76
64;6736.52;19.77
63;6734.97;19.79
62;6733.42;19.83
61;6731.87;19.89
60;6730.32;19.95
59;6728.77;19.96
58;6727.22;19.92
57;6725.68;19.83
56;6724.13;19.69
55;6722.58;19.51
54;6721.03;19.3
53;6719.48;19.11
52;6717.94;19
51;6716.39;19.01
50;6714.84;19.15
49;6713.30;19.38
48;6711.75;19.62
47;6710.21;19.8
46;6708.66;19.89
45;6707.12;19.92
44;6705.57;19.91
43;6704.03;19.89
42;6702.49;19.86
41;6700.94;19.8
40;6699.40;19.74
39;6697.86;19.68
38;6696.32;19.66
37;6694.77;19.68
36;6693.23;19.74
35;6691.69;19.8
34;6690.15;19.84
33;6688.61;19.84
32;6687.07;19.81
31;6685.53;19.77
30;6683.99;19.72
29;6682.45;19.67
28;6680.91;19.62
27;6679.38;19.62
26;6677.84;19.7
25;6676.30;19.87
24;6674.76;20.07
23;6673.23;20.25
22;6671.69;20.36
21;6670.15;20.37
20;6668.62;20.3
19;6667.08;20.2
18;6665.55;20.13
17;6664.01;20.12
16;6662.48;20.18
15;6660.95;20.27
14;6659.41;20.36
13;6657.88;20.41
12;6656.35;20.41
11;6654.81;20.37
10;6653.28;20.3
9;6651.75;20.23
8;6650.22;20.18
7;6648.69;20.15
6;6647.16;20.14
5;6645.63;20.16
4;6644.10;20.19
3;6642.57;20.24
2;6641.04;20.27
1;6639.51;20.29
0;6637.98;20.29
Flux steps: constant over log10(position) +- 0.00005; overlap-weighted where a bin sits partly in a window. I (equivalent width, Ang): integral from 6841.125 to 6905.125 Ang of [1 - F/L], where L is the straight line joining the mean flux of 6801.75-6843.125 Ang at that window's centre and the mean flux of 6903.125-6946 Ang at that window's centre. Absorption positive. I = 2.9 Ang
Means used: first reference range 18.5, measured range 17.9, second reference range 18.9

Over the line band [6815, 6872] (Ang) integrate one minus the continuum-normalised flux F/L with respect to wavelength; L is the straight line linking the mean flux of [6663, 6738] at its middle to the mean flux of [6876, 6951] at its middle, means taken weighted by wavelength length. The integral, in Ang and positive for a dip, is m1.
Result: 3.0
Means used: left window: 19.8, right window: 18.7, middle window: 18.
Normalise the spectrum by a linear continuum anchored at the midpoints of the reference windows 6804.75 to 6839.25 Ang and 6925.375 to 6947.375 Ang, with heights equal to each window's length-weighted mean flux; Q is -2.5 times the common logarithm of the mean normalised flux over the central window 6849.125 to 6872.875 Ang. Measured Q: 0.08 mag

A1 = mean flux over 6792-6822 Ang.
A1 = 18.7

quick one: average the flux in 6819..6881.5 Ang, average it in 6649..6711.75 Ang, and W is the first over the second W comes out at 0.90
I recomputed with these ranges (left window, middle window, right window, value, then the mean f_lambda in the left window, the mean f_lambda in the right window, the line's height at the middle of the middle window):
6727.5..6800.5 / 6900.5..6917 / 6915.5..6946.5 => 0.7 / 19.2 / 19.2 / 19.2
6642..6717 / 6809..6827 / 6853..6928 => 0.1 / 19.9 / 18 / 18.7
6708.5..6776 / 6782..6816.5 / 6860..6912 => 0.2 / 19.4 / 18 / 18.8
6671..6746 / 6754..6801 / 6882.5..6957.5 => 1.0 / 19.7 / 18.8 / 19.4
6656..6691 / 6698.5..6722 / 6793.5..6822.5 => 0.1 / 20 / 18.7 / 19.7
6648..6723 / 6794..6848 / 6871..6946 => 1.5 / 19.9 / 18.5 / 19.1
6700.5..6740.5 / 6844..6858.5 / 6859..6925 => 0.5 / 19.7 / 18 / 18.4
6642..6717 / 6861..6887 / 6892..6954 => 1.9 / 19.9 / 18.9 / 19.1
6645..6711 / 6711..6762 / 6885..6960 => 0.8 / 20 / 18.9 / 19.7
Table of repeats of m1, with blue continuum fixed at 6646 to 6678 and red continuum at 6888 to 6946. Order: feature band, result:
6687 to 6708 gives 0.2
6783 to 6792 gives 0.4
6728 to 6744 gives 0.0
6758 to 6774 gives 0.2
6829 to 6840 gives 0.5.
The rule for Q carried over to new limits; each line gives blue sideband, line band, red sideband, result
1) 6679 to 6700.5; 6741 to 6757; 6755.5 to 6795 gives 0.009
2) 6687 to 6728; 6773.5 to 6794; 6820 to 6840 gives 0.003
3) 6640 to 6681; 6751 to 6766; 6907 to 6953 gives 0.031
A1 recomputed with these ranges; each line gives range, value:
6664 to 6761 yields 19.6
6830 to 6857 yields 18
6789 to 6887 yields 18.2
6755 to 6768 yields 19.3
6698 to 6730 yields 19.6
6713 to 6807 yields 19.2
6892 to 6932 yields 18.4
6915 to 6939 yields 18.9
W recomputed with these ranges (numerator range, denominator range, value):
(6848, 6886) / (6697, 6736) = 0.90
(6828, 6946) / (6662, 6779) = 0.93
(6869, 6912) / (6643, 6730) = 0.91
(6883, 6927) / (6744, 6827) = 0.97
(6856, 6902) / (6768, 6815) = 0.95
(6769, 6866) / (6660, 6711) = 0.93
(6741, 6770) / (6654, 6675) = 0.95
